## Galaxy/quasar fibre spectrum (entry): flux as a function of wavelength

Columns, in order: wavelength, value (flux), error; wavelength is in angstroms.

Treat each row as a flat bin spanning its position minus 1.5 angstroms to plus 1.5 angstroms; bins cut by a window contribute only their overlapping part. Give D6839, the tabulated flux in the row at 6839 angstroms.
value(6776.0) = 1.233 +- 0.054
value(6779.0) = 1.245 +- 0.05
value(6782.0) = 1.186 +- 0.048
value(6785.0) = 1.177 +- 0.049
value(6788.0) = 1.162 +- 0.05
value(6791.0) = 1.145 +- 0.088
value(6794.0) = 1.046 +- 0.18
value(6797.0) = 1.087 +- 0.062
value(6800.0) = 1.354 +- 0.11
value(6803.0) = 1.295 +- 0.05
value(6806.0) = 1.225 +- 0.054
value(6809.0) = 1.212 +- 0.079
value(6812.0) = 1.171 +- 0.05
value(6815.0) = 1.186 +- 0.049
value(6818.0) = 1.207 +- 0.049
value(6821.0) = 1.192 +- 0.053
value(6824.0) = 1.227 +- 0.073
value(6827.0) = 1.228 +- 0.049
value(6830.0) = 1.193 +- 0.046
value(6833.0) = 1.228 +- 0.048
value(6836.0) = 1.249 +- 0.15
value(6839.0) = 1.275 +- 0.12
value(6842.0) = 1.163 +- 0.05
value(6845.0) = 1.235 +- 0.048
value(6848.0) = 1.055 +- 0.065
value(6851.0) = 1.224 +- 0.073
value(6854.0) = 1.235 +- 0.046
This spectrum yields 1.275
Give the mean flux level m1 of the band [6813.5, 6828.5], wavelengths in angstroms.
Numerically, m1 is 1.21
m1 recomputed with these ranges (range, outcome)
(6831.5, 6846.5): 1.23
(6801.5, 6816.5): 1.22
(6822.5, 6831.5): 1.22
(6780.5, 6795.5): 1.14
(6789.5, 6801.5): 1.16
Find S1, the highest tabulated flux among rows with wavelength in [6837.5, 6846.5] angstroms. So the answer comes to 1.275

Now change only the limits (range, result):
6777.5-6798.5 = 1.245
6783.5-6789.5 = 1.177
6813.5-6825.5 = 1.227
